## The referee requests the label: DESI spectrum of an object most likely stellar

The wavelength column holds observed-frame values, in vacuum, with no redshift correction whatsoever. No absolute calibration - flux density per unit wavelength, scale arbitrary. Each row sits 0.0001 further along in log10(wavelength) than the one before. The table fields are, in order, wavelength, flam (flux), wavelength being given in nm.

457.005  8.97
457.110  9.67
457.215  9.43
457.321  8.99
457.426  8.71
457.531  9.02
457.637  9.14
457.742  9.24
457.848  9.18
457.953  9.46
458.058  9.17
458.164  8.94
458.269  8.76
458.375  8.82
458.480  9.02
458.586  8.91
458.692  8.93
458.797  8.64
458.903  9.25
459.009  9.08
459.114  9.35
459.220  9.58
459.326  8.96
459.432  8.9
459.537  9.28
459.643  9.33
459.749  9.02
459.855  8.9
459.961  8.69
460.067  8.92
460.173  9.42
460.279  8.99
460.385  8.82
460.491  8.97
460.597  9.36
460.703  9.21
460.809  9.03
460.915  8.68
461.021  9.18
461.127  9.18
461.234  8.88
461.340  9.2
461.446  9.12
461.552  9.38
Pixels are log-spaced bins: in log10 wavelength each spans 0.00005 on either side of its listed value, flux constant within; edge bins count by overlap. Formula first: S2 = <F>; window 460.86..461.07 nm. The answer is 8.94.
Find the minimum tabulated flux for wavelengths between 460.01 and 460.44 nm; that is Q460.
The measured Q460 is 8.82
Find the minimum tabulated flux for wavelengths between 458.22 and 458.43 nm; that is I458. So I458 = 8.76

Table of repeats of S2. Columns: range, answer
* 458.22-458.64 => 8.86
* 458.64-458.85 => 8.8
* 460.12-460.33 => 9.2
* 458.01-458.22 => 9.05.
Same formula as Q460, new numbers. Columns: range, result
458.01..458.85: 8.64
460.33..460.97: 8.68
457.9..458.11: 9.17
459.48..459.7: 9.28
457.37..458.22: 8.71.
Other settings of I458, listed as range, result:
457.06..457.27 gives 9.43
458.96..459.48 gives 8.9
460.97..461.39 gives 8.88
